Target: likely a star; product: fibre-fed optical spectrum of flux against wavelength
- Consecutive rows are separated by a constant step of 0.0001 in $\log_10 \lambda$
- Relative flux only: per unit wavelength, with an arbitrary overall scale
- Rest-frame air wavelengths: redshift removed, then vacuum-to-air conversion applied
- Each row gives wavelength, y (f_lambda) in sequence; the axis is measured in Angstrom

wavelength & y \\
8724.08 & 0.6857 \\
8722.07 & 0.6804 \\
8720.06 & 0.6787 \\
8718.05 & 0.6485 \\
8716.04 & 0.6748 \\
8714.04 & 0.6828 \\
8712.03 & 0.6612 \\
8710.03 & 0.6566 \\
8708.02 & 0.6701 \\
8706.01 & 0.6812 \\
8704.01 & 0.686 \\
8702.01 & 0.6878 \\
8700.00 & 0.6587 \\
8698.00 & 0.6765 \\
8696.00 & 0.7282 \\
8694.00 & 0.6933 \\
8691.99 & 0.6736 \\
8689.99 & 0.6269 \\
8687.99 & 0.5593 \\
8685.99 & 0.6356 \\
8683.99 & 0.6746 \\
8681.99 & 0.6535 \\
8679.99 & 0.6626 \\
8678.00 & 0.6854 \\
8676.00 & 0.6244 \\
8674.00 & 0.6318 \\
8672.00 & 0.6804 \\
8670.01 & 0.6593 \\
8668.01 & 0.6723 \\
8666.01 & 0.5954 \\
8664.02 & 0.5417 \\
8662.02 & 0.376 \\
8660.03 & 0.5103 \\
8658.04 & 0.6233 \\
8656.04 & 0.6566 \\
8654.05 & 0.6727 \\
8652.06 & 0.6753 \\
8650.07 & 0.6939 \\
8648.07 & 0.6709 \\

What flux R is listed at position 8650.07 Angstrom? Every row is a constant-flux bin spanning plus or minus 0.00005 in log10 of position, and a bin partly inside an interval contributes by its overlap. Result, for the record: 0.6939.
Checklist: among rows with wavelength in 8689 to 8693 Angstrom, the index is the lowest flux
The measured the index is 0.6269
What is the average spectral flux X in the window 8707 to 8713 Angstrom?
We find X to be 0.662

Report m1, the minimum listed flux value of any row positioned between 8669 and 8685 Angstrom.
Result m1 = 0.6244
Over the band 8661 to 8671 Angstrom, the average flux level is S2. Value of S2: 0.569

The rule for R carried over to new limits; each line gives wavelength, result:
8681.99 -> 0.6535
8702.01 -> 0.6878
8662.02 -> 0.376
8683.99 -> 0.6746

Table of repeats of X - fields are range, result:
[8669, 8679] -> 0.657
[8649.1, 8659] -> 0.664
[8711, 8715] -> 0.672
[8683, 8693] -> 0.634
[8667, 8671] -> 0.664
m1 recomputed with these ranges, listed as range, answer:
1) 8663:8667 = 0.5417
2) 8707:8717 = 0.6566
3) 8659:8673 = 0.376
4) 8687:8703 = 0.5593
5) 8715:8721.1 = 0.6485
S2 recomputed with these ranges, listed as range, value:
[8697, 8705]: 0.677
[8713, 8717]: 0.679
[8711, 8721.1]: 0.669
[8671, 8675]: 0.656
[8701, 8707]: 0.685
